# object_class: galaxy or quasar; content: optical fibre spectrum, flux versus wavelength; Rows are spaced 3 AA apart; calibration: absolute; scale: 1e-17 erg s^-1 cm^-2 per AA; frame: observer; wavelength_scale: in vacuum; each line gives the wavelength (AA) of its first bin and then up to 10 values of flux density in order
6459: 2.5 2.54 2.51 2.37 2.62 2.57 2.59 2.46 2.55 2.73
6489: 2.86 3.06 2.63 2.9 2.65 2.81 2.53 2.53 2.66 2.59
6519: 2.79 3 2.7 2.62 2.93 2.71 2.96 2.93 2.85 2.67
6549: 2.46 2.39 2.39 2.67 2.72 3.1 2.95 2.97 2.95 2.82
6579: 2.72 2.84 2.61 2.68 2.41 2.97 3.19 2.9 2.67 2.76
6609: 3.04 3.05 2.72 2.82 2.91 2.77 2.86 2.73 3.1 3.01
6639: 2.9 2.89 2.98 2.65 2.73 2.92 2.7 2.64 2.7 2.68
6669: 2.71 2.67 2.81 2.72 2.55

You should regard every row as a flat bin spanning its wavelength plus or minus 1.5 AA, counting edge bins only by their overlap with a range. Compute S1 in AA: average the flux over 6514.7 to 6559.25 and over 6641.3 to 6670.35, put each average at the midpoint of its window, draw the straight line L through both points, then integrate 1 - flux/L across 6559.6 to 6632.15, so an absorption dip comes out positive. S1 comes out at -2.9 AA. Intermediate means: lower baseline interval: 2.71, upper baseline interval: 2.76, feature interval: 2.84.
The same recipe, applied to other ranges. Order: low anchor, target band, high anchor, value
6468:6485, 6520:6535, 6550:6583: -0.69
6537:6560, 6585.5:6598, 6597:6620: 0.14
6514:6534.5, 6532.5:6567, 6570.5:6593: 0.34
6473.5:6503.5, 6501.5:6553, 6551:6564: -1.19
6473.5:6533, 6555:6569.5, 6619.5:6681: -0.39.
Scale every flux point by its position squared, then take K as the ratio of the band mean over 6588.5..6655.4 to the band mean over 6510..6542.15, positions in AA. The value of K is 1.1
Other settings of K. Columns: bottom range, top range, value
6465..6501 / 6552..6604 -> 1.08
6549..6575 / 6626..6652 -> 1.07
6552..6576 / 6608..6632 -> 1.04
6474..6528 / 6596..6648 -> 1.11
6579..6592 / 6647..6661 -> 1.05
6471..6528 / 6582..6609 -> 1.07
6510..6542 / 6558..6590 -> 1.03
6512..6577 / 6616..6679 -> 1.05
